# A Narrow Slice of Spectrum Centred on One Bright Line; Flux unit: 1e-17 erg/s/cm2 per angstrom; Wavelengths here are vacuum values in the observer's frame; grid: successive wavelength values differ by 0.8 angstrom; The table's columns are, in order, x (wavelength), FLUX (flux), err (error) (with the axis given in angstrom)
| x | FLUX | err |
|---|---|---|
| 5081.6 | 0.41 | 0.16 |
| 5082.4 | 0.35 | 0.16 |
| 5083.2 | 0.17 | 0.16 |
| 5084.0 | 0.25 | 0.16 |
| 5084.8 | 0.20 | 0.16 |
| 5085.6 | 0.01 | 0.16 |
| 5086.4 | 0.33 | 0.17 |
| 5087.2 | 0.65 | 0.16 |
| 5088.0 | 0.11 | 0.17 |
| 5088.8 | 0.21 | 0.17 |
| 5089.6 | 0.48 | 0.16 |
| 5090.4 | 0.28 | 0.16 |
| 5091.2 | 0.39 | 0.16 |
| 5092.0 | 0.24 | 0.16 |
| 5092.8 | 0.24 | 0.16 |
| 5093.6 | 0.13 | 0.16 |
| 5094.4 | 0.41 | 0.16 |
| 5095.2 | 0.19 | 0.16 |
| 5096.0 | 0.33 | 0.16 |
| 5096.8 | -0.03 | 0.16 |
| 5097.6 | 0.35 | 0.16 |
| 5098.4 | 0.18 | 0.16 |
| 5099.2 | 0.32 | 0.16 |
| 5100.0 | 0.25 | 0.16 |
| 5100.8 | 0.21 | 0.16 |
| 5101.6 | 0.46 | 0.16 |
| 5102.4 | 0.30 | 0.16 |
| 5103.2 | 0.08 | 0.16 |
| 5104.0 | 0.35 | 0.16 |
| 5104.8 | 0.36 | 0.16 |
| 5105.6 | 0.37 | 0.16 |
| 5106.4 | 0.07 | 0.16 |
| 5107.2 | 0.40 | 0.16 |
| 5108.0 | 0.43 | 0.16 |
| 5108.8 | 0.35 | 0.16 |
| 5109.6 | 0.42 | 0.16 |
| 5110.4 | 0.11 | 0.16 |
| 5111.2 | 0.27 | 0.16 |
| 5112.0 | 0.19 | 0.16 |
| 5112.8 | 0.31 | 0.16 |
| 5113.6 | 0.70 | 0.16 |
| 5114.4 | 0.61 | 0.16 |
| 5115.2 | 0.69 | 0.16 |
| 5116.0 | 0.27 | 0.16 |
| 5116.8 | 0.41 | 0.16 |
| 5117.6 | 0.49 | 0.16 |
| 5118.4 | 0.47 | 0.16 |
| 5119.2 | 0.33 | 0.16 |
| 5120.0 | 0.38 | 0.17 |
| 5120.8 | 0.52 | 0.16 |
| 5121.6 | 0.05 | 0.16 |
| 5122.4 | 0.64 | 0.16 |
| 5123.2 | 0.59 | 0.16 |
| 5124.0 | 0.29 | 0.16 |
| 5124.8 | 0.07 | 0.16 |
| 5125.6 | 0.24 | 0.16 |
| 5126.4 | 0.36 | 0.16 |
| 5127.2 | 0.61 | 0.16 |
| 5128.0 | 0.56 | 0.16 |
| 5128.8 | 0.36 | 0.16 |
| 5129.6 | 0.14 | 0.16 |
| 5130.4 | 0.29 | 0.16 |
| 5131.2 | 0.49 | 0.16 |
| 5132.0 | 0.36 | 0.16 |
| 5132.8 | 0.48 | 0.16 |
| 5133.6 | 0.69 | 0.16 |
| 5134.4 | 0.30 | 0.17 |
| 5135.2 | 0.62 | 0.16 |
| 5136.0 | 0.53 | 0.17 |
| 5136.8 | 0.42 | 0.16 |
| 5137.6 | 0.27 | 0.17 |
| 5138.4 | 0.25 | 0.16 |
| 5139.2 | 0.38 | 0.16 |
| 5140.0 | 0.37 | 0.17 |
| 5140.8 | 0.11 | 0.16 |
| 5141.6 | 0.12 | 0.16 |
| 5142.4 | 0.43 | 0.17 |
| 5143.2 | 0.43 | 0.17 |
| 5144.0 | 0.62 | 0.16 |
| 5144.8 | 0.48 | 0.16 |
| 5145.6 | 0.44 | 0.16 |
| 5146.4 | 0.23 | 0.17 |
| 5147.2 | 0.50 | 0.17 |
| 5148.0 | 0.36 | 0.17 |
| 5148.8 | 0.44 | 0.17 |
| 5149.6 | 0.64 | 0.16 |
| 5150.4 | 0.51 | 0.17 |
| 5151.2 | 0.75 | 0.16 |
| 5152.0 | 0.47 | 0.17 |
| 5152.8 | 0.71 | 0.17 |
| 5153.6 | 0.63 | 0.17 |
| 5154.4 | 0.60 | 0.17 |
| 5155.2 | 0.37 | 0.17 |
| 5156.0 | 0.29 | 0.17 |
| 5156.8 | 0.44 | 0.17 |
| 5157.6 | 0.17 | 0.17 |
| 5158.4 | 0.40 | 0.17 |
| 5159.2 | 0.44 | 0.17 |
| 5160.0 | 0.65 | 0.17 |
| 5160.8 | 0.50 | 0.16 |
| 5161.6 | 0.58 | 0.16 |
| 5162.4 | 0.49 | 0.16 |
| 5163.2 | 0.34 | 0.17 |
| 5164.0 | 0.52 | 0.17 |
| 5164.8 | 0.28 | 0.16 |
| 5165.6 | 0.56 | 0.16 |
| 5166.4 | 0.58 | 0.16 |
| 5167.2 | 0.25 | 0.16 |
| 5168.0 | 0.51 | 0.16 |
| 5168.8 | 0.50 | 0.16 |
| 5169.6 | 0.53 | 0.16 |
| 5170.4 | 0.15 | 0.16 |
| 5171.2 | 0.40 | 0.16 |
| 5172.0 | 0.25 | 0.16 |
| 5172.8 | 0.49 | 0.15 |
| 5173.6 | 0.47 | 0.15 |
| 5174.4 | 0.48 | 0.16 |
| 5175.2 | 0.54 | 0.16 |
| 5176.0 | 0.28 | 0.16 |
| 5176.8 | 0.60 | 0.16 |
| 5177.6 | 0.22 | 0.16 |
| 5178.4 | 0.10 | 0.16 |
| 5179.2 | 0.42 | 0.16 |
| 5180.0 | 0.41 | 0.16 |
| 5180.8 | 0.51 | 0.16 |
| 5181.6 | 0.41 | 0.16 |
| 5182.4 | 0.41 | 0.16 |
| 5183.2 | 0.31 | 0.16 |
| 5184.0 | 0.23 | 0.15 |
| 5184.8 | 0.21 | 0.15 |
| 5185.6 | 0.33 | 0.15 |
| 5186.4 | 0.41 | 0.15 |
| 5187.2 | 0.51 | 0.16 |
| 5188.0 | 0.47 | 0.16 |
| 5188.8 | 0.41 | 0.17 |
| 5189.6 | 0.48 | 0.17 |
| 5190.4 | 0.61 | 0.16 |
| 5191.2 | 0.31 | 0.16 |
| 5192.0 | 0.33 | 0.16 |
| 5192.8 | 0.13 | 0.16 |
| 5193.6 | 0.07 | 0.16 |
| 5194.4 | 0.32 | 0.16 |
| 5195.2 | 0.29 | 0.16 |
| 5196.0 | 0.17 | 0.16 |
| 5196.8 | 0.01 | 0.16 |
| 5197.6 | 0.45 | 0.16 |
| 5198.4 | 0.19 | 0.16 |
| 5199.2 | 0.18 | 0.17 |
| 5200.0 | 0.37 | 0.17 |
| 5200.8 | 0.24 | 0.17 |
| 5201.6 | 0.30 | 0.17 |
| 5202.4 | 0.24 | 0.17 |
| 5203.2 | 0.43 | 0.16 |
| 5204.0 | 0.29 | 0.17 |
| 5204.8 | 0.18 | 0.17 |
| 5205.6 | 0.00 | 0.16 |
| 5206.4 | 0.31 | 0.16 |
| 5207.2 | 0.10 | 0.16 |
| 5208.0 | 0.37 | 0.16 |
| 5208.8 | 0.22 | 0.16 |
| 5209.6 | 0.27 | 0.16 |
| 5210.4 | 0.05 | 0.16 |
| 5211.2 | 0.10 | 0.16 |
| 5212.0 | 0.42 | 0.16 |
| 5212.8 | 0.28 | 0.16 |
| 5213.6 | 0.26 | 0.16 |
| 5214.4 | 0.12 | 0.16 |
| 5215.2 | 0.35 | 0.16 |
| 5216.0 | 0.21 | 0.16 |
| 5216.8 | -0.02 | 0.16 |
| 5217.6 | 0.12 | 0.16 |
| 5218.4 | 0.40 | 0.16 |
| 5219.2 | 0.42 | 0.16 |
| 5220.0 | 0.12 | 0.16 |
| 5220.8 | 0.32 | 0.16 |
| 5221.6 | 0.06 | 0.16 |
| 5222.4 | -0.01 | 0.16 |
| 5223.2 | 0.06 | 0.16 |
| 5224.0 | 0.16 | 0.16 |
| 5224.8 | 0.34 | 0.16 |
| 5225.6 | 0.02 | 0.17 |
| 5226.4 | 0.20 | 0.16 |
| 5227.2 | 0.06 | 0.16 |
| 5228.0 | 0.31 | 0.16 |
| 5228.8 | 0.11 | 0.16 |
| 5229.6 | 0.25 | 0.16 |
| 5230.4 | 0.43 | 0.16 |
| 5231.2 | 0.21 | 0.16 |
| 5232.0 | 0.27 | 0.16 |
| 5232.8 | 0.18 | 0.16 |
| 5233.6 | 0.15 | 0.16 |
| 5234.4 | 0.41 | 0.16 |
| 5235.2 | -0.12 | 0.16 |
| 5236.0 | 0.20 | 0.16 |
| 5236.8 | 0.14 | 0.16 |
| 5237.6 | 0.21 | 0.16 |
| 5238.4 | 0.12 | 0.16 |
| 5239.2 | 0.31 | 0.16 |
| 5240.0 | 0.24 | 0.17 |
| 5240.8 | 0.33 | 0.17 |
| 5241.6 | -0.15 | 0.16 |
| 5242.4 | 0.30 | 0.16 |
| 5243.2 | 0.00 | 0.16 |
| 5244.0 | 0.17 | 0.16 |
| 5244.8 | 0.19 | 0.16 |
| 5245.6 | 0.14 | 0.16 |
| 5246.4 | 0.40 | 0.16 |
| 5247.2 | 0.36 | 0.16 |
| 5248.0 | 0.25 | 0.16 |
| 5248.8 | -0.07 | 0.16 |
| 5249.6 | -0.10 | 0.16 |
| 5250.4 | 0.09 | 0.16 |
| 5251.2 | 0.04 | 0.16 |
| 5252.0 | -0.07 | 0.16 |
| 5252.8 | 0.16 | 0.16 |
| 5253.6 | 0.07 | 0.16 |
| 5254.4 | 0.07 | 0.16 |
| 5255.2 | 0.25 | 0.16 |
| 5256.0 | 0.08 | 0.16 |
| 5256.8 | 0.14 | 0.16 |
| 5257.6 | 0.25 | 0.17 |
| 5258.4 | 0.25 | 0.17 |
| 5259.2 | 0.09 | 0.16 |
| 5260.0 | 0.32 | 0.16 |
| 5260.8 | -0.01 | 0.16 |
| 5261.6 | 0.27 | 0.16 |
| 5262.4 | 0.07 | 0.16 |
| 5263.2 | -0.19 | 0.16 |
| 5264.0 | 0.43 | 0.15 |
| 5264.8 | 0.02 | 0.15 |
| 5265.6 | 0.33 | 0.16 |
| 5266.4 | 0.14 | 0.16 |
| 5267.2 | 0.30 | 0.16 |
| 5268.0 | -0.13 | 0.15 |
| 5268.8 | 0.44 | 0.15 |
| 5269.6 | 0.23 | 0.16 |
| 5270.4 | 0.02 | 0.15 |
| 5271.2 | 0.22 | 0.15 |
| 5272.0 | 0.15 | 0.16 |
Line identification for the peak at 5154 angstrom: C III] 1909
